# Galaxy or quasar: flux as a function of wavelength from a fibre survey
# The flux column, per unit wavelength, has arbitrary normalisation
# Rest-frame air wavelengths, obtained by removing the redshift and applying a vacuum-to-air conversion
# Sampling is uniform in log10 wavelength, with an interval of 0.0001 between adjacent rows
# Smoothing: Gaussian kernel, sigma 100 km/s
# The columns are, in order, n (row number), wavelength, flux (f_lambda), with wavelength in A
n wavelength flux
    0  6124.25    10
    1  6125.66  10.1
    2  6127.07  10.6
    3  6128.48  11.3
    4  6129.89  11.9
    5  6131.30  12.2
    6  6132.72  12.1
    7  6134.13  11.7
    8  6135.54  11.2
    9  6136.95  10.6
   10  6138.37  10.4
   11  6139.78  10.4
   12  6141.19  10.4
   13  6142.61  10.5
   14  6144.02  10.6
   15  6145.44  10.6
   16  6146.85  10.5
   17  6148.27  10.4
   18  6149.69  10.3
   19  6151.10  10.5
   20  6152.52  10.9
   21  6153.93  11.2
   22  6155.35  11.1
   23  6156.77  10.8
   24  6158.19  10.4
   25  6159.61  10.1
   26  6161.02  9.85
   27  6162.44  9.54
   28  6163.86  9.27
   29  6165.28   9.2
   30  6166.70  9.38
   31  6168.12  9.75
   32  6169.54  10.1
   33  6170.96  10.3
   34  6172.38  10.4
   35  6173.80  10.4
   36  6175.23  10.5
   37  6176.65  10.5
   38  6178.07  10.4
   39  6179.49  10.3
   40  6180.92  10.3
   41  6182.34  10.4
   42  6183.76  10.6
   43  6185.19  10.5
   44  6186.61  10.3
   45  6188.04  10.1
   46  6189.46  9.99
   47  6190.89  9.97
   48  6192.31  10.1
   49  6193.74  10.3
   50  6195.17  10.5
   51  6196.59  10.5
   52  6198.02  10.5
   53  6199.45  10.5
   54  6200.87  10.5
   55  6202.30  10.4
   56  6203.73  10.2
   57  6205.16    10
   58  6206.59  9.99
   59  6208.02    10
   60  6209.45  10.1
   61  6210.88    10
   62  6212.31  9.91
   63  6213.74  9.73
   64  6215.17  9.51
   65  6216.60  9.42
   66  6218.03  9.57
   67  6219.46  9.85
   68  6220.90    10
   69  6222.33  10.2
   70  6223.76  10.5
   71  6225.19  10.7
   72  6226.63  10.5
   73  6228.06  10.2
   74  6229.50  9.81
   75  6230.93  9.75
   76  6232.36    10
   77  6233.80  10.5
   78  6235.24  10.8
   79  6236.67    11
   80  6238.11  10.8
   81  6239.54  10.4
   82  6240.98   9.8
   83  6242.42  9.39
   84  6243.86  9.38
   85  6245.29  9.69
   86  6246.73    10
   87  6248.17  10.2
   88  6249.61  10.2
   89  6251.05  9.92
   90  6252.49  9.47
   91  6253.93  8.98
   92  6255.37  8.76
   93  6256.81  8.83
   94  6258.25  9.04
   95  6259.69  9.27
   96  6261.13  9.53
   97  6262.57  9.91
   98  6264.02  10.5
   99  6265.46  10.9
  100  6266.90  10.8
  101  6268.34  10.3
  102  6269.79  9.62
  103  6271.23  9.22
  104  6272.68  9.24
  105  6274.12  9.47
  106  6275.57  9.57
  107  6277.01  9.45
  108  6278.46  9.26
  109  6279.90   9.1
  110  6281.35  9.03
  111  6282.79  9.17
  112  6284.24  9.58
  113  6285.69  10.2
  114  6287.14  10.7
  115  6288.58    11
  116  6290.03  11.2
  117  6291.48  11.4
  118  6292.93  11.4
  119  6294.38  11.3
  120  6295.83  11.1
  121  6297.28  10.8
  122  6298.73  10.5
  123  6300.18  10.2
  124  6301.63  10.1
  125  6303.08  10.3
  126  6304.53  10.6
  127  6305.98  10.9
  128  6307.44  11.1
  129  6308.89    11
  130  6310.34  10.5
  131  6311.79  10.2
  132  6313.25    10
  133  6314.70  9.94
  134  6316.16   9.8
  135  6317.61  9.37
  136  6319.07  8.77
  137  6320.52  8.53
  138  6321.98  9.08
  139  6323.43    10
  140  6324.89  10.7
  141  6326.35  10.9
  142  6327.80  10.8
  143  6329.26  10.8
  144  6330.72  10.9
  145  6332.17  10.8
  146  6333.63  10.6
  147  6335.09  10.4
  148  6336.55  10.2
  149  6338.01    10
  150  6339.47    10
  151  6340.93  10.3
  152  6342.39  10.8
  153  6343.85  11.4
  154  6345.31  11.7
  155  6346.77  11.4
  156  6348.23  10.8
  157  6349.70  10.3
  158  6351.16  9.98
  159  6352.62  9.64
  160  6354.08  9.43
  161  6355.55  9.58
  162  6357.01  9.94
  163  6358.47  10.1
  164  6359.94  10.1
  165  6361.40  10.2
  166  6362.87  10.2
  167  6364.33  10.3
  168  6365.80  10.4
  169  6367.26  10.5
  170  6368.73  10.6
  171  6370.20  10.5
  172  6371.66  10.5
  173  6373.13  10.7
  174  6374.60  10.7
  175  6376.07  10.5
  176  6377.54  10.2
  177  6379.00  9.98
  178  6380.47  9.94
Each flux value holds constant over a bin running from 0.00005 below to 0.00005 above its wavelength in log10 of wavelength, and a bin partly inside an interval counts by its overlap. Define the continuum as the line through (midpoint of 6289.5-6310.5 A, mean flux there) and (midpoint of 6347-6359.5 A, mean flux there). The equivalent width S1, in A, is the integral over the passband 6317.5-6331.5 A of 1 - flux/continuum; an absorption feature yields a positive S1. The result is 0.6 A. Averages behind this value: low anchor 10.8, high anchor 10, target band 10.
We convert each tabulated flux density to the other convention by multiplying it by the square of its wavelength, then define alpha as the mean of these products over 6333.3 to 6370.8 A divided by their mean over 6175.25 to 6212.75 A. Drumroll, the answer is 1.06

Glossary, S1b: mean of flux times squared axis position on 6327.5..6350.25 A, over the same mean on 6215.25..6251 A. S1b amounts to 1.1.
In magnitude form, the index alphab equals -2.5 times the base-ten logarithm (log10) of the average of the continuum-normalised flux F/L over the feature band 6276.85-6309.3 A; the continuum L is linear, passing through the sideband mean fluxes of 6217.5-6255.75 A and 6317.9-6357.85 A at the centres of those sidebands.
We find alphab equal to -0.03 mag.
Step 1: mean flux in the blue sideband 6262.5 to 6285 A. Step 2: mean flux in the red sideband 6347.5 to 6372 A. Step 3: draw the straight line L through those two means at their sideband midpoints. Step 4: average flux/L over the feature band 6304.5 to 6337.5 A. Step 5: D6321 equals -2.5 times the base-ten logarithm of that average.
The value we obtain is -0.03 mag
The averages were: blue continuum 9.69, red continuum 10.2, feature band 10.2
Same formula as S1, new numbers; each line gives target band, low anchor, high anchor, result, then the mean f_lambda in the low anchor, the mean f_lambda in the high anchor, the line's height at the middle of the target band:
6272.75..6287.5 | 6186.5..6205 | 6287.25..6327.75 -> 1.2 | 10.3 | 10.4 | 10.4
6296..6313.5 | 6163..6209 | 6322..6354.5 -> -0.2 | 10.2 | 10.5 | 10.4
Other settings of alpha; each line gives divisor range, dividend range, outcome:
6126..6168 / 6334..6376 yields 1.05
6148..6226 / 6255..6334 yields 1.03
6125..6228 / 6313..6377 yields 1.05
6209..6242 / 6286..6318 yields 1.07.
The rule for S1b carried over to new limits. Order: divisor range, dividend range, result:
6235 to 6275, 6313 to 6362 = 1.07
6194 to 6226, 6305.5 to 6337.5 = 1.05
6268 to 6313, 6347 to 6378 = 1.03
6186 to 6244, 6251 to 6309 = 1.01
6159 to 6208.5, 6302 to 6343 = 1.06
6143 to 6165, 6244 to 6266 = 0.96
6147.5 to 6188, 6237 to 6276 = 0.98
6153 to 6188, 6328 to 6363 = 1.08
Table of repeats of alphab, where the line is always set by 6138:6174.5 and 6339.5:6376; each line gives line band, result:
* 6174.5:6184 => -0.01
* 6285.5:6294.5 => -0.07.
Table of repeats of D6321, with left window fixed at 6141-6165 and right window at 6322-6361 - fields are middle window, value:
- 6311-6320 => 0.08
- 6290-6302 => -0.05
